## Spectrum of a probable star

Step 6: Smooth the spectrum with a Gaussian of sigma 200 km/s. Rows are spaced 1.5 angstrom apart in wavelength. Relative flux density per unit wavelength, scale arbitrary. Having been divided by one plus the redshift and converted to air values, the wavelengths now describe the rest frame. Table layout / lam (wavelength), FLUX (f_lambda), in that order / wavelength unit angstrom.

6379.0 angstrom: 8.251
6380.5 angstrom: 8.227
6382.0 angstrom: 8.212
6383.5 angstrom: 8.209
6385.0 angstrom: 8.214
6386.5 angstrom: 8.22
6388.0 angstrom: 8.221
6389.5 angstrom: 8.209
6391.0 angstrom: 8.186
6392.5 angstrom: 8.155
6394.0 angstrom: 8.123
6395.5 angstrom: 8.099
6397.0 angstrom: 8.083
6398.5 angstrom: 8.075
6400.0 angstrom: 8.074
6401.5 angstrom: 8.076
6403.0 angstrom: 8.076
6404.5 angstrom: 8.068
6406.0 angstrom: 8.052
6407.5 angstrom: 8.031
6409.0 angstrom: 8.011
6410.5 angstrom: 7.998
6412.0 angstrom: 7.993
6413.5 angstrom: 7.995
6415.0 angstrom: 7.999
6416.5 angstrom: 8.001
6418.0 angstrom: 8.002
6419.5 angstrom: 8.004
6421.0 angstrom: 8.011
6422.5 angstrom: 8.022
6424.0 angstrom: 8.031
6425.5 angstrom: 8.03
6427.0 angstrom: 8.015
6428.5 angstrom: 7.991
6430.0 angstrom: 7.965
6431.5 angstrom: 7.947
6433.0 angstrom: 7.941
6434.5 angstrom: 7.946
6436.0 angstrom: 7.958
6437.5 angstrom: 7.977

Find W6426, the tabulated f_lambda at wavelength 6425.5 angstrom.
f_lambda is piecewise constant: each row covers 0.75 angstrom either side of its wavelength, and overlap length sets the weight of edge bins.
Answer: 8.03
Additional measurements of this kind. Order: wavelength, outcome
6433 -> 7.941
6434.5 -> 7.946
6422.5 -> 8.022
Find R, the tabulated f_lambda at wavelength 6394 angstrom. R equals 8.123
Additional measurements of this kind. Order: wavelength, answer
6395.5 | 8.099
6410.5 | 7.998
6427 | 8.015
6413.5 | 7.995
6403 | 8.076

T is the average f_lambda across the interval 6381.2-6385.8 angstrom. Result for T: 8.21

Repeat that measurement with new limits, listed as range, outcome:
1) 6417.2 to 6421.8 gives 8.01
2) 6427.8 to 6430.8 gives 7.98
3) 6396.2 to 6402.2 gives 8.08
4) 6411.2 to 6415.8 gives 8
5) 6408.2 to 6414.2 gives 8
